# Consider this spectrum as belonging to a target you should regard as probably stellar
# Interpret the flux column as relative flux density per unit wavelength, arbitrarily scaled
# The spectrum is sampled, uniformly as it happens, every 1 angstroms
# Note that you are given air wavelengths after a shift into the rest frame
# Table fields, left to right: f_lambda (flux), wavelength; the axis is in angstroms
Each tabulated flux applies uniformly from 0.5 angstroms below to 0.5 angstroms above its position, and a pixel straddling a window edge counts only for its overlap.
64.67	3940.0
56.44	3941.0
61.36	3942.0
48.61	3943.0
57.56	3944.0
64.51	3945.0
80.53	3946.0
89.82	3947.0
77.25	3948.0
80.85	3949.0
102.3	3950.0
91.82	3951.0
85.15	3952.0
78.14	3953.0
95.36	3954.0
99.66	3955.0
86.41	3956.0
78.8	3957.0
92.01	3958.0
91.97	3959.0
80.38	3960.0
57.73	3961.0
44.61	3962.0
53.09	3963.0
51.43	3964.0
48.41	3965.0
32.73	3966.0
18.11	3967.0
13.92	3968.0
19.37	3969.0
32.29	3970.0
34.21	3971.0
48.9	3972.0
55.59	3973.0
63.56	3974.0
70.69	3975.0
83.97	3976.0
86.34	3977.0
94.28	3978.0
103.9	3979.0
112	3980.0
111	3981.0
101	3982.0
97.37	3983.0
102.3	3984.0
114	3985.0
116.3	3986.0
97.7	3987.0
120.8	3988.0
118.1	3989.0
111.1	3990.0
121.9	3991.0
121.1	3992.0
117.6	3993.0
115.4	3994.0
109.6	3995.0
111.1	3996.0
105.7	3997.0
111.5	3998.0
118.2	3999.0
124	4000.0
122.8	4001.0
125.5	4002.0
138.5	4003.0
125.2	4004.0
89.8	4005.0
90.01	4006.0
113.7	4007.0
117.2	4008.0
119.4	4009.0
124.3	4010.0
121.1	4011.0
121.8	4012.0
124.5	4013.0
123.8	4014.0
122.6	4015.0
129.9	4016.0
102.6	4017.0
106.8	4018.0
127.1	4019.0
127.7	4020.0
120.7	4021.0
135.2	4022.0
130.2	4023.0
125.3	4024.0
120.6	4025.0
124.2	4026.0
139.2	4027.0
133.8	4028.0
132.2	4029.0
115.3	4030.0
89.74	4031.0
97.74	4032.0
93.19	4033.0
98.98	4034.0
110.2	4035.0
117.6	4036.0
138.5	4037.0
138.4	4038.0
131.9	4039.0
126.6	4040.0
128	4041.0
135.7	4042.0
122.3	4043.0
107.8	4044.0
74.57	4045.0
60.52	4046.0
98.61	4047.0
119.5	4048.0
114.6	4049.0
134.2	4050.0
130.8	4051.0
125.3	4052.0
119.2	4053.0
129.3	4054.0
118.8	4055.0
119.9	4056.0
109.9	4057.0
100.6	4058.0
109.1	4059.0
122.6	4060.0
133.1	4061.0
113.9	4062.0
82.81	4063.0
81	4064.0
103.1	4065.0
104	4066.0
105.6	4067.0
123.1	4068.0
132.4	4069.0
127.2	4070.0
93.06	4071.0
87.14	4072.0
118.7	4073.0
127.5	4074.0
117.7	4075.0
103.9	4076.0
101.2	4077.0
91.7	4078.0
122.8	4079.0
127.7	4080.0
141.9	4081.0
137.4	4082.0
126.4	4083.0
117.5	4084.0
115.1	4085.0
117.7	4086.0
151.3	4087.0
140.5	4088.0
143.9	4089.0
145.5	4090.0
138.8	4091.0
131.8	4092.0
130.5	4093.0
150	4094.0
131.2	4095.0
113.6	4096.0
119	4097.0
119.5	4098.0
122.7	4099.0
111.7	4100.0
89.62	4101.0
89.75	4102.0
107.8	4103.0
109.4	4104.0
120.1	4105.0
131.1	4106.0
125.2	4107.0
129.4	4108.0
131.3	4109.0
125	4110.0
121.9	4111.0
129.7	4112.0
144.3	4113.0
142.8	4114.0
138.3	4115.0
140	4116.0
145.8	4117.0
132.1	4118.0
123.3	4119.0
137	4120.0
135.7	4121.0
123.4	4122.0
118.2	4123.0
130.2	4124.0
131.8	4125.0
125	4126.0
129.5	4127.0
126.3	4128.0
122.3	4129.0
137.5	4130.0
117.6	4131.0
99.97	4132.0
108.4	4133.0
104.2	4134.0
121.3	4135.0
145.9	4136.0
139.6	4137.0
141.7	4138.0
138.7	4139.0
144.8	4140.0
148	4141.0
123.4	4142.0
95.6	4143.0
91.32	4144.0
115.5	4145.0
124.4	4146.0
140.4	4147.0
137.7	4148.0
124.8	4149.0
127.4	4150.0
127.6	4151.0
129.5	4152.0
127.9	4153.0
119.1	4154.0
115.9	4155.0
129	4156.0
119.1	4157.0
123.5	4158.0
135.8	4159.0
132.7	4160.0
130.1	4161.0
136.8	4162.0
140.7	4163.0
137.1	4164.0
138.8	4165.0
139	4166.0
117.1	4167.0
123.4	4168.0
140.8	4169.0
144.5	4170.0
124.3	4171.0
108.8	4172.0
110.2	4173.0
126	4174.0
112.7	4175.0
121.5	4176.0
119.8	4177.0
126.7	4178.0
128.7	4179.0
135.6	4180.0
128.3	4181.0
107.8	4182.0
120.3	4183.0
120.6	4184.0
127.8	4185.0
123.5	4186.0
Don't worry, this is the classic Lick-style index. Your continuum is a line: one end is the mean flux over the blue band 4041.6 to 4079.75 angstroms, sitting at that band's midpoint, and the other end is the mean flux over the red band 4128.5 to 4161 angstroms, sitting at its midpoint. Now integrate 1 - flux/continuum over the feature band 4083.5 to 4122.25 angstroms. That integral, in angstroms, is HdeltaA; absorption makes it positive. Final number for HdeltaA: -3.0 angstroms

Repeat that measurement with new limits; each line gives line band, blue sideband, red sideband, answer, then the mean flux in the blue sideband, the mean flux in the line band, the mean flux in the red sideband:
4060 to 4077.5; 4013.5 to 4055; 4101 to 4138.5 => 1.7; 119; 110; 126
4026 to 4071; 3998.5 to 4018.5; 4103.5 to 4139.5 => 2.6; 118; 115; 128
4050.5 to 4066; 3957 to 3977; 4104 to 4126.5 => -1.9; 53.8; 113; 131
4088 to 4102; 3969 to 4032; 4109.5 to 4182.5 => -0.6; 108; 126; 128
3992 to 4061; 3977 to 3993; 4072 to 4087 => -2.6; 109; 118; 119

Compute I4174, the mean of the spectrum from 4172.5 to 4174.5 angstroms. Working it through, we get 118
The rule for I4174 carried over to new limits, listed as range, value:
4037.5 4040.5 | 132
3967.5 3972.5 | 29.7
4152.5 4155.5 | 121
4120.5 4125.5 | 128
